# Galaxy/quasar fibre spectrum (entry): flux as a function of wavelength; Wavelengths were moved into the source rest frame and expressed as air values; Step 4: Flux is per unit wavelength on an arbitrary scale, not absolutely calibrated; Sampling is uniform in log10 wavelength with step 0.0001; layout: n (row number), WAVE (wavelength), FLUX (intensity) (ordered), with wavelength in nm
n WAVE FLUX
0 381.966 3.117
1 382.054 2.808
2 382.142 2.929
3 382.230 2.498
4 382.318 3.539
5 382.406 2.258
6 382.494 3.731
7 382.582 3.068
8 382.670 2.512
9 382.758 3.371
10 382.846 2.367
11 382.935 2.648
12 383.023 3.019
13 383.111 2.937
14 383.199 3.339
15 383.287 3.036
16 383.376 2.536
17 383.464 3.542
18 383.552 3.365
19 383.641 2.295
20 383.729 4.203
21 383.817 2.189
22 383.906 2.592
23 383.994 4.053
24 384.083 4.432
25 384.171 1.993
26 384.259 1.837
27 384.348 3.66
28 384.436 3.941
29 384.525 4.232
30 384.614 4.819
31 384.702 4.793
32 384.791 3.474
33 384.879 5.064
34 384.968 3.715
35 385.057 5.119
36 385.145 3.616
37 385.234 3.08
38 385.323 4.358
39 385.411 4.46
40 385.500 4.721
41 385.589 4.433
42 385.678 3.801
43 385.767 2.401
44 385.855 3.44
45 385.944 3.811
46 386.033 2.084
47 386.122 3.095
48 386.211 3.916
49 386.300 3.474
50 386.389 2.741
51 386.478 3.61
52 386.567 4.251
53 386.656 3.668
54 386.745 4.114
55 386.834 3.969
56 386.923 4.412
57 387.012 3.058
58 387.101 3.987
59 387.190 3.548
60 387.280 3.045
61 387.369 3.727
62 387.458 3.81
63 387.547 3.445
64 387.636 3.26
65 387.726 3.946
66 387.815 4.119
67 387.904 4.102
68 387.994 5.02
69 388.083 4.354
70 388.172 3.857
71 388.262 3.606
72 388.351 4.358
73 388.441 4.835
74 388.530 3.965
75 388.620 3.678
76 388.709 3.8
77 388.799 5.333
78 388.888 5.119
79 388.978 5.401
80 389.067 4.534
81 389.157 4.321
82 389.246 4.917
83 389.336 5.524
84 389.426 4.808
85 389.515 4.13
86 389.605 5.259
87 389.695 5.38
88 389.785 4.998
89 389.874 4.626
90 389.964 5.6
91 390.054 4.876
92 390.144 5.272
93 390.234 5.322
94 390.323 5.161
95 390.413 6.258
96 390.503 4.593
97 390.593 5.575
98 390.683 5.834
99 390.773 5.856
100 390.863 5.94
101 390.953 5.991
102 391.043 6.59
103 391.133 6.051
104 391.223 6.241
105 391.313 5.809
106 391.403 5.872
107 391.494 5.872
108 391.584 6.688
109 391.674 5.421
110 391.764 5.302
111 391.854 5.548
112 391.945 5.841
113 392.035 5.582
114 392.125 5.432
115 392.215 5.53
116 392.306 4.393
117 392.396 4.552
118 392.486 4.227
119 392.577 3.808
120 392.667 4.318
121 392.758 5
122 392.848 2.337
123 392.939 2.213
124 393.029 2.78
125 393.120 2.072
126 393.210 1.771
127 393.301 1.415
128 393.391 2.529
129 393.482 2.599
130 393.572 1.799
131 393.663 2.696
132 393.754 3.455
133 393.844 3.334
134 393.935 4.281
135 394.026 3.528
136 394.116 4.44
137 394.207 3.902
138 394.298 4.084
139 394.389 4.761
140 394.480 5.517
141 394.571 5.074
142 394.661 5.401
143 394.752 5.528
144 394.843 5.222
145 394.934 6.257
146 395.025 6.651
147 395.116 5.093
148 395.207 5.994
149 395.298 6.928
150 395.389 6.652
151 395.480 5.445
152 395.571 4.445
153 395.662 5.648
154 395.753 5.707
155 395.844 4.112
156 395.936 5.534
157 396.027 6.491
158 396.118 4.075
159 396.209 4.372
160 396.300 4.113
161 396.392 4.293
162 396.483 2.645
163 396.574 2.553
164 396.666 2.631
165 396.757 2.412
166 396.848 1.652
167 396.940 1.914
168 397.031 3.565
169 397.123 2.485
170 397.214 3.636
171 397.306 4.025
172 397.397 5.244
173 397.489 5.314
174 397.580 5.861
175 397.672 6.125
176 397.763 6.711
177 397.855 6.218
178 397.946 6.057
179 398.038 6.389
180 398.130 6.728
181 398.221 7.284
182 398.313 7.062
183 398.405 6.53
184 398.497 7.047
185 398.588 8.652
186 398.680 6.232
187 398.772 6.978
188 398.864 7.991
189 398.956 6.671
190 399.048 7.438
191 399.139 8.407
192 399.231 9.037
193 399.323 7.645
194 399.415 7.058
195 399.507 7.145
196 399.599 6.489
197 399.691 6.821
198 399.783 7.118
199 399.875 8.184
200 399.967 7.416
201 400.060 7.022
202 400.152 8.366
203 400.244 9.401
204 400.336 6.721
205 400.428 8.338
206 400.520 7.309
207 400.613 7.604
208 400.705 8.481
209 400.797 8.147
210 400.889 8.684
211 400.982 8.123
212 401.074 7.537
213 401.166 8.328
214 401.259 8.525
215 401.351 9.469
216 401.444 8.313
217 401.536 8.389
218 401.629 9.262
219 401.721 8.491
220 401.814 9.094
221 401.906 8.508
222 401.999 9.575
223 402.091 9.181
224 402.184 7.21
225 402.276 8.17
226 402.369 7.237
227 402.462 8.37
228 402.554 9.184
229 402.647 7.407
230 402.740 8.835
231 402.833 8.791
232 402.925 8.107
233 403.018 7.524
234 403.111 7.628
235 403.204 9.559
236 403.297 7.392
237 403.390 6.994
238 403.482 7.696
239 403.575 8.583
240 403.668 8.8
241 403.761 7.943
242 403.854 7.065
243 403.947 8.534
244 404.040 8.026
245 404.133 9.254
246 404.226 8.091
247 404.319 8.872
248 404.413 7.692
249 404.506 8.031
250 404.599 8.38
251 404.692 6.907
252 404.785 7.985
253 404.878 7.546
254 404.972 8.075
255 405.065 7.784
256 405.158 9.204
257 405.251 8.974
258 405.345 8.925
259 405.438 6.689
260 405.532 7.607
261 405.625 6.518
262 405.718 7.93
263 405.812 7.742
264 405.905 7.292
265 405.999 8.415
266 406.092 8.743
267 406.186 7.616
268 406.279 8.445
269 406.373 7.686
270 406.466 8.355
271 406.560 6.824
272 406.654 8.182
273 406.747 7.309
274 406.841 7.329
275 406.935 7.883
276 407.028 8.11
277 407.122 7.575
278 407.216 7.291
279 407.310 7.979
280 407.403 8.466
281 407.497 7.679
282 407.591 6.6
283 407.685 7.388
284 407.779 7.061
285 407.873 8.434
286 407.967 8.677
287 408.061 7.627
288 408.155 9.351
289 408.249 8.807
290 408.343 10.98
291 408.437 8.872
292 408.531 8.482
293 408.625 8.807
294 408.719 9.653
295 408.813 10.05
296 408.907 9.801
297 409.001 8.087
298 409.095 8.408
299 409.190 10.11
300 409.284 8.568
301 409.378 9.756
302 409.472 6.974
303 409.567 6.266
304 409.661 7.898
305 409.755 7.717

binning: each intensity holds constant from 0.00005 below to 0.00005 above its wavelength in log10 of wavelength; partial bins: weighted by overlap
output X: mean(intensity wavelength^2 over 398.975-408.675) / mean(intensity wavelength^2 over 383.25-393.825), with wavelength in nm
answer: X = 2.08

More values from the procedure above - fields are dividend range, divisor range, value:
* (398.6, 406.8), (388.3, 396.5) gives 1.76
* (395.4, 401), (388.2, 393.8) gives 1.36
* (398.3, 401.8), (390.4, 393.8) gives 1.79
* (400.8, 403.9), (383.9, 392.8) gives 1.98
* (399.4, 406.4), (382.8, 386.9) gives 2.50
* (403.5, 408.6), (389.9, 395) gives 1.85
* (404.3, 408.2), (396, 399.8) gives 1.45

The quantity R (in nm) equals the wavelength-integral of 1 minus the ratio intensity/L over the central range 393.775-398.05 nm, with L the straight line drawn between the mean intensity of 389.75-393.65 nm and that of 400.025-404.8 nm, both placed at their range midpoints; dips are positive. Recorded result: 0.953 nm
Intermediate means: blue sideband 4.71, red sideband 8.22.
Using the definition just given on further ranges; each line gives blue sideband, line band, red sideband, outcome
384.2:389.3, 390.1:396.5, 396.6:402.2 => 0.77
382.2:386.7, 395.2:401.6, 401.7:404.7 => 0.68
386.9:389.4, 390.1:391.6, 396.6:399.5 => -0.38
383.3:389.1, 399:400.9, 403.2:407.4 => -0.27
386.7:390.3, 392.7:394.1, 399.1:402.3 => 0.73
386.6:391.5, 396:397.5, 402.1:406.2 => 0.67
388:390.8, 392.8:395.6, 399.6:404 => 0.93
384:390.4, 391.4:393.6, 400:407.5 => 0.51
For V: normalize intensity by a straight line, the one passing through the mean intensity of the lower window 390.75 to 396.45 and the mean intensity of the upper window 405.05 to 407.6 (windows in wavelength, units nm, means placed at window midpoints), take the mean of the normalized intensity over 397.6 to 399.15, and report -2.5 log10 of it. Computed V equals -0.17 mag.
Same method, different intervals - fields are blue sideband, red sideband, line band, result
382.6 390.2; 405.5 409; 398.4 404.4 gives -0.156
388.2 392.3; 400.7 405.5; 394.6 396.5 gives 0.216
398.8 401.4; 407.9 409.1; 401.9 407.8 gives 0.070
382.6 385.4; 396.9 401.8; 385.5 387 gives 0.106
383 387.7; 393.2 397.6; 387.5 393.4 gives -0.203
